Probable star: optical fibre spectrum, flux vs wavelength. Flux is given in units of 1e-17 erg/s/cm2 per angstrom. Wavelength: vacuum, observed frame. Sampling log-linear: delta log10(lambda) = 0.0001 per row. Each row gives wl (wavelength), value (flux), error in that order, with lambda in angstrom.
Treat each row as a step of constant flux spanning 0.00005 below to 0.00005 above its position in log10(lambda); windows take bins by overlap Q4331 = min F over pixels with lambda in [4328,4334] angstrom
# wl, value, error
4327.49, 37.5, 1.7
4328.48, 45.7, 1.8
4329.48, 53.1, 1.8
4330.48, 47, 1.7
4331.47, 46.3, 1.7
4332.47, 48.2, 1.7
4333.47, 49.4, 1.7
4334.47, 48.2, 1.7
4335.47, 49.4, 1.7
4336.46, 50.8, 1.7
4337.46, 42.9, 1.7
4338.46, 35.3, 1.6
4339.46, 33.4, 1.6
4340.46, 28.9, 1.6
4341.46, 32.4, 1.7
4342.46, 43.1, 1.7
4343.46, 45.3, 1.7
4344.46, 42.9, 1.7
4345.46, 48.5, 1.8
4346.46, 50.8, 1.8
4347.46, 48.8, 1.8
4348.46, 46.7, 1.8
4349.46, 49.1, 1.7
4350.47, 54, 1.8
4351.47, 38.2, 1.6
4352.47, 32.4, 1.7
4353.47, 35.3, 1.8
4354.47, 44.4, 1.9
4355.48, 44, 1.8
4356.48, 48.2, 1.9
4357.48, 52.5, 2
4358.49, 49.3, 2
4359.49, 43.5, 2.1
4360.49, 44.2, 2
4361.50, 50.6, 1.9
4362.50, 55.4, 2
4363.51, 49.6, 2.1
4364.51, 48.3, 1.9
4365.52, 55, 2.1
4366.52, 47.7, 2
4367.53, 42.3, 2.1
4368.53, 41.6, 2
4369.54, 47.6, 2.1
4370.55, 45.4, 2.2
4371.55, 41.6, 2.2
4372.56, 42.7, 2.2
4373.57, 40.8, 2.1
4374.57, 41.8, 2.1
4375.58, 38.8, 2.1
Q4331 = 45.7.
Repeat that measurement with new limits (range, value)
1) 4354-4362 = 43.5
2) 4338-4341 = 28.9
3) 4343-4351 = 42.9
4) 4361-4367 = 47.7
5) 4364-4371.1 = 41.6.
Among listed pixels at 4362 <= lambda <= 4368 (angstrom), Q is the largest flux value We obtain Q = 55.4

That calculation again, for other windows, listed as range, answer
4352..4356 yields 44.4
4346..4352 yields 54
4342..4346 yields 48.5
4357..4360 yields 52.5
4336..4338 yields 50.8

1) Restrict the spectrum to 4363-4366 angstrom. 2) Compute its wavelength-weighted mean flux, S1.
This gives 50.8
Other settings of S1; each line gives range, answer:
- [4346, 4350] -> 48.8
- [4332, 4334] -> 48.7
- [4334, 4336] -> 49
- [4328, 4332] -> 48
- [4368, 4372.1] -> 44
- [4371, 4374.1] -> 41.9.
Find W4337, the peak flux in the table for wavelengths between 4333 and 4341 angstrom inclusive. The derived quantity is 50.8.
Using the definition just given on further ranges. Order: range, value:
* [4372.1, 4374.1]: 42.7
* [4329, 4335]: 53.1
